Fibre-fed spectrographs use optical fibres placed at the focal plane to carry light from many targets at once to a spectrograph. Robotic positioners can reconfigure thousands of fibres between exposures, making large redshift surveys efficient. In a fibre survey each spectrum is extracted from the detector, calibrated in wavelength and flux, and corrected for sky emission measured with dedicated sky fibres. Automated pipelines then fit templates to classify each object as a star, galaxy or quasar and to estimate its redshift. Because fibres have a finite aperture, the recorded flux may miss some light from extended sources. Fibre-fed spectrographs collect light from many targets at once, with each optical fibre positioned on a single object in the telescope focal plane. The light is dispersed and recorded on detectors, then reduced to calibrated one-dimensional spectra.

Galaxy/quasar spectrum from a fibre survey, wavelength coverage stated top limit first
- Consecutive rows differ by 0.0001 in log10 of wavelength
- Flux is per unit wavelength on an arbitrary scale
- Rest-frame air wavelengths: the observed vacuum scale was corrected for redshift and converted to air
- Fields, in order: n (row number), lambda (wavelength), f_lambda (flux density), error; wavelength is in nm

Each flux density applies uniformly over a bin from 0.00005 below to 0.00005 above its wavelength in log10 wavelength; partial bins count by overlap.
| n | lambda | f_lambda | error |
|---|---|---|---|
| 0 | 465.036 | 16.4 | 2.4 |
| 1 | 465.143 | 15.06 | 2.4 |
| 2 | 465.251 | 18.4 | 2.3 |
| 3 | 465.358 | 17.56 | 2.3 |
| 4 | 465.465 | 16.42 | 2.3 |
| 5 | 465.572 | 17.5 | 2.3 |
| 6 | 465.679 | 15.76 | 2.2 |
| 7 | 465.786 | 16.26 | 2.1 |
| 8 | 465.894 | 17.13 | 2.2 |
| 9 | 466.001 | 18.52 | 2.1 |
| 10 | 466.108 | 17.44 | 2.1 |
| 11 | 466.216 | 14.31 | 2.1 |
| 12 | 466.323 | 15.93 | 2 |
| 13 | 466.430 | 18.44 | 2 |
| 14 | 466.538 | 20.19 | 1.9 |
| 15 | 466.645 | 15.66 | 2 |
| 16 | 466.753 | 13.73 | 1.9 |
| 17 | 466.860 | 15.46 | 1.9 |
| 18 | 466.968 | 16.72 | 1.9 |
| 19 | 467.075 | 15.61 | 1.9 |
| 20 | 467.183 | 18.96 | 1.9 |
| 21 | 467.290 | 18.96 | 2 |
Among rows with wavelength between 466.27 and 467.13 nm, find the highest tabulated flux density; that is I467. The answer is 20.19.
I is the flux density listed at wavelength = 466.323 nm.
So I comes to 15.93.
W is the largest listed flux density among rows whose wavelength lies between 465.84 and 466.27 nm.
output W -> 18.52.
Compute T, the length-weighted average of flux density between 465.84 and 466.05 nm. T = 17.8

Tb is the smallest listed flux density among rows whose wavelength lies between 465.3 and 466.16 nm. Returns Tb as 15.76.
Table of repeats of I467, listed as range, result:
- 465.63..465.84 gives 16.26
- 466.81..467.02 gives 16.72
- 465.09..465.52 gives 18.4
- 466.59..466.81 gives 15.66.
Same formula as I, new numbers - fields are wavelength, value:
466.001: 18.52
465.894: 17.13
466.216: 14.31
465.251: 18.4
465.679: 15.76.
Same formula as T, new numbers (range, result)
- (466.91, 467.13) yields 16.1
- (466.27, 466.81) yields 16.8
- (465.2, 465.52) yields 17.5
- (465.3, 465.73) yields 16.9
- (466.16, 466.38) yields 15.2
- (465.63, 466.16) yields 17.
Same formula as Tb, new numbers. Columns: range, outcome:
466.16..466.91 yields 13.73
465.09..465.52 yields 15.06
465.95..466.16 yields 17.44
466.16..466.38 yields 14.31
